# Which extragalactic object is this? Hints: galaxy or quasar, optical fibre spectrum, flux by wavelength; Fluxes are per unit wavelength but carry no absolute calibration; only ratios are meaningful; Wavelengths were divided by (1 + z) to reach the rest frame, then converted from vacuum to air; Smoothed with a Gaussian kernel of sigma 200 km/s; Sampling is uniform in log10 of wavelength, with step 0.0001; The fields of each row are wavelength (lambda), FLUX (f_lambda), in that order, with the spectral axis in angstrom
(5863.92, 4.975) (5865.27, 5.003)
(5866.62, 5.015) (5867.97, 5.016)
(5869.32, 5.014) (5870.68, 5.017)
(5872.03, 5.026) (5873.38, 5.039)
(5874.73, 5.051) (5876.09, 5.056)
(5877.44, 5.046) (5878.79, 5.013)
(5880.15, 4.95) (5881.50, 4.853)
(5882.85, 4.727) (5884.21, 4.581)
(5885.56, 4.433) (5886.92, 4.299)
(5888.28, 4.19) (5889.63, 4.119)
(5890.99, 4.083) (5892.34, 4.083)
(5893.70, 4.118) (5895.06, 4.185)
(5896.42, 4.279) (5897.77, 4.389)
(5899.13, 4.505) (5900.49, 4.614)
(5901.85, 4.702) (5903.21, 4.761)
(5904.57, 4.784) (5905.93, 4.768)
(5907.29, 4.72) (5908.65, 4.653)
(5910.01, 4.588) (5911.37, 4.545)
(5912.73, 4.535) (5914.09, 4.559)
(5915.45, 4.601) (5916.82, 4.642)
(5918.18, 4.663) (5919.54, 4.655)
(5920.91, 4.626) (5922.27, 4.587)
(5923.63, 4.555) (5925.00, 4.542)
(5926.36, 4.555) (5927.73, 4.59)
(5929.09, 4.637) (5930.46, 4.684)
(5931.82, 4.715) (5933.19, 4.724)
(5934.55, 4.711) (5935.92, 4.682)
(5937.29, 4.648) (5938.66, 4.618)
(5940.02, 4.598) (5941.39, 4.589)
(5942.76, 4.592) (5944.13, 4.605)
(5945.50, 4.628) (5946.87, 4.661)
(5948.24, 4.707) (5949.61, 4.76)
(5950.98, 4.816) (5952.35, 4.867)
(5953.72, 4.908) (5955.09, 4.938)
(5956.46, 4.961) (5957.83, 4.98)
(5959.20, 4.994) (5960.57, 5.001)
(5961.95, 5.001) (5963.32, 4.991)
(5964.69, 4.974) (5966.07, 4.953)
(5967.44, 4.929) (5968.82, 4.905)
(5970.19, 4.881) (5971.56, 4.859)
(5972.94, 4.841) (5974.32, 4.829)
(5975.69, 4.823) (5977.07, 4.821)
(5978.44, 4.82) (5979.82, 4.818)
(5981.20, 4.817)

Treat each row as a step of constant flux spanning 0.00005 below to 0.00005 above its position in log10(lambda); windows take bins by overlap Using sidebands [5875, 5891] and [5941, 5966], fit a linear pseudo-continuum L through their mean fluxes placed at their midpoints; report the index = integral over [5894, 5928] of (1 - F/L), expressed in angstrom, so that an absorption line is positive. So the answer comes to 1.02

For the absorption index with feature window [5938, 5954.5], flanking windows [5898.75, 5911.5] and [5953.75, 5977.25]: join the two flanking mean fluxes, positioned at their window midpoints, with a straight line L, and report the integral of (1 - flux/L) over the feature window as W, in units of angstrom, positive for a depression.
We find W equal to 0.5 angstrom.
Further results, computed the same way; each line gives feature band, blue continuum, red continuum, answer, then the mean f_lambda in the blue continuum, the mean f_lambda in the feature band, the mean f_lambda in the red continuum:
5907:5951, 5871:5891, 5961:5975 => 1.8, 4.72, 4.63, 4.91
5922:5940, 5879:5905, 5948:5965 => 0.4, 4.46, 4.64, 4.92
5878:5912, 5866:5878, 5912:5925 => 2.1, 5.03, 4.52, 4.6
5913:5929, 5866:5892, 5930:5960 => 0.5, 4.76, 4.6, 4.75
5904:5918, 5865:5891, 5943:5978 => 0.5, 4.79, 4.64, 4.86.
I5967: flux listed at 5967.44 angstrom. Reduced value 4.929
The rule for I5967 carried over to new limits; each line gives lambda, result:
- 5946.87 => 4.661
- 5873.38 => 5.039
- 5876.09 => 5.056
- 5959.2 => 4.994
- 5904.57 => 4.784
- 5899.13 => 4.505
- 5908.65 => 4.653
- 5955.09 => 4.938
